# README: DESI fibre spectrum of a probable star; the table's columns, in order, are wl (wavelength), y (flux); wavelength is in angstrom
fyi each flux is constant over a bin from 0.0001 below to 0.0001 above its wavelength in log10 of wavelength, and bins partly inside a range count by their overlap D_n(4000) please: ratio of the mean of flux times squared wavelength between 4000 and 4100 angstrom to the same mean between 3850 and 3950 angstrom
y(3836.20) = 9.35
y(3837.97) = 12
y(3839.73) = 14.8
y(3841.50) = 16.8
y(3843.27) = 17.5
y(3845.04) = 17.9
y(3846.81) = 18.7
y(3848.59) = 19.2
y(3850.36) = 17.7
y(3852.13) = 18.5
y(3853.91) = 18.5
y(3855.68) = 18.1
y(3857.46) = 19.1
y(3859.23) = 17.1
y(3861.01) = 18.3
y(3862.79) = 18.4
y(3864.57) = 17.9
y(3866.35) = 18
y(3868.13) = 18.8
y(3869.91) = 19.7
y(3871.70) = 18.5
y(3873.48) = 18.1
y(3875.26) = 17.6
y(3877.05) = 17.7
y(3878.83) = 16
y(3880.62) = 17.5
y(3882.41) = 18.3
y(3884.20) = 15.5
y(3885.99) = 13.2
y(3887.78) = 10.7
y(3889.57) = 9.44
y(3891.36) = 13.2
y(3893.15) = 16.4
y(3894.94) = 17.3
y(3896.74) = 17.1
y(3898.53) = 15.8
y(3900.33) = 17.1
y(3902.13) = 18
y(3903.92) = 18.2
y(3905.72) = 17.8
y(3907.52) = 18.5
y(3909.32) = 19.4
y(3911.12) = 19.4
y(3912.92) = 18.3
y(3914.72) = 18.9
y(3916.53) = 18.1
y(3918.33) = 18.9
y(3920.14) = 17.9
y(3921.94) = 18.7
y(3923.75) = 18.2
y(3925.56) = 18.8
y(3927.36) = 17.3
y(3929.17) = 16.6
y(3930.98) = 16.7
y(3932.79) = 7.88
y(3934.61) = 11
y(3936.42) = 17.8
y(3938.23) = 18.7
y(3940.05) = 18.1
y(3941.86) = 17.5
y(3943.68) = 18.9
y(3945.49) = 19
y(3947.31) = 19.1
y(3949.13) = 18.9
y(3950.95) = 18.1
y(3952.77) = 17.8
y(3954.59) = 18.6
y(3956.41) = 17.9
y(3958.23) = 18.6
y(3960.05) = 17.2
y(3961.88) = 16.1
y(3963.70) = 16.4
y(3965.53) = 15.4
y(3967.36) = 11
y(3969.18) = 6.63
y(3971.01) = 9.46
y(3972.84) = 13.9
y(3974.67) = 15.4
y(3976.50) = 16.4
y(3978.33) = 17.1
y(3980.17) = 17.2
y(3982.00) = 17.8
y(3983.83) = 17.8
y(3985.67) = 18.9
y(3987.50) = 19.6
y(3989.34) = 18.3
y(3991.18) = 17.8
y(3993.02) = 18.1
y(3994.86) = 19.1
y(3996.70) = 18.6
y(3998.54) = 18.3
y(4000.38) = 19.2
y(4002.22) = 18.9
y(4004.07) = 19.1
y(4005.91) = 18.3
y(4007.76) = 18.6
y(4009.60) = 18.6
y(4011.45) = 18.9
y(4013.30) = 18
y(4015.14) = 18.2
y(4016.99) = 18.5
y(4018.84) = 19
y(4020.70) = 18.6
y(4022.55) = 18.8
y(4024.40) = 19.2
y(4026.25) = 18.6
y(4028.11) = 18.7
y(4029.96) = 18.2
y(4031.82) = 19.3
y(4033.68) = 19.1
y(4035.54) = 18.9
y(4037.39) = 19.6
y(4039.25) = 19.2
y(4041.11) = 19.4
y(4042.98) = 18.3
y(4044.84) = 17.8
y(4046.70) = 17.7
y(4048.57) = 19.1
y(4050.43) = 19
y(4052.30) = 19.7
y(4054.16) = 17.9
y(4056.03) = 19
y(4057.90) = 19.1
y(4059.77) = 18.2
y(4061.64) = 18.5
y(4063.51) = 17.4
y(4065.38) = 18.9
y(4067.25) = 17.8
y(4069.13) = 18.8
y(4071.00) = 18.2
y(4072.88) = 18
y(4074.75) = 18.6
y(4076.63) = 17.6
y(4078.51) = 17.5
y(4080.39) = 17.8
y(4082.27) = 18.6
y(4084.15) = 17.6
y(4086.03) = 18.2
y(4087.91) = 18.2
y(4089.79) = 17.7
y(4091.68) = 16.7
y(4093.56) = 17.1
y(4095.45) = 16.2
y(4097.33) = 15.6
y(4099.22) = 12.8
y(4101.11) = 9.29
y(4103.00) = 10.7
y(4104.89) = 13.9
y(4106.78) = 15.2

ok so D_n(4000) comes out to 1.1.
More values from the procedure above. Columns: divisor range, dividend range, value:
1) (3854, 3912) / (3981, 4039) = 1.17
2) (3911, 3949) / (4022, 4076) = 1.14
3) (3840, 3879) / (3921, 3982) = 0.94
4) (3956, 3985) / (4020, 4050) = 1.27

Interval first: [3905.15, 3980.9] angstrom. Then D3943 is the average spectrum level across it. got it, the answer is 16.7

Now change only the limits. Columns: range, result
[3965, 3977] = 12.4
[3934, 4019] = 17.3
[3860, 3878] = 18.3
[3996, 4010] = 18.7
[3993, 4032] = 18.7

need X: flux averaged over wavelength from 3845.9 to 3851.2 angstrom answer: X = 18.5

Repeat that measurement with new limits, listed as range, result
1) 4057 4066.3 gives 18.4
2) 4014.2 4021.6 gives 18.6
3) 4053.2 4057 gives 18.5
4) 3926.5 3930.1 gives 16.9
